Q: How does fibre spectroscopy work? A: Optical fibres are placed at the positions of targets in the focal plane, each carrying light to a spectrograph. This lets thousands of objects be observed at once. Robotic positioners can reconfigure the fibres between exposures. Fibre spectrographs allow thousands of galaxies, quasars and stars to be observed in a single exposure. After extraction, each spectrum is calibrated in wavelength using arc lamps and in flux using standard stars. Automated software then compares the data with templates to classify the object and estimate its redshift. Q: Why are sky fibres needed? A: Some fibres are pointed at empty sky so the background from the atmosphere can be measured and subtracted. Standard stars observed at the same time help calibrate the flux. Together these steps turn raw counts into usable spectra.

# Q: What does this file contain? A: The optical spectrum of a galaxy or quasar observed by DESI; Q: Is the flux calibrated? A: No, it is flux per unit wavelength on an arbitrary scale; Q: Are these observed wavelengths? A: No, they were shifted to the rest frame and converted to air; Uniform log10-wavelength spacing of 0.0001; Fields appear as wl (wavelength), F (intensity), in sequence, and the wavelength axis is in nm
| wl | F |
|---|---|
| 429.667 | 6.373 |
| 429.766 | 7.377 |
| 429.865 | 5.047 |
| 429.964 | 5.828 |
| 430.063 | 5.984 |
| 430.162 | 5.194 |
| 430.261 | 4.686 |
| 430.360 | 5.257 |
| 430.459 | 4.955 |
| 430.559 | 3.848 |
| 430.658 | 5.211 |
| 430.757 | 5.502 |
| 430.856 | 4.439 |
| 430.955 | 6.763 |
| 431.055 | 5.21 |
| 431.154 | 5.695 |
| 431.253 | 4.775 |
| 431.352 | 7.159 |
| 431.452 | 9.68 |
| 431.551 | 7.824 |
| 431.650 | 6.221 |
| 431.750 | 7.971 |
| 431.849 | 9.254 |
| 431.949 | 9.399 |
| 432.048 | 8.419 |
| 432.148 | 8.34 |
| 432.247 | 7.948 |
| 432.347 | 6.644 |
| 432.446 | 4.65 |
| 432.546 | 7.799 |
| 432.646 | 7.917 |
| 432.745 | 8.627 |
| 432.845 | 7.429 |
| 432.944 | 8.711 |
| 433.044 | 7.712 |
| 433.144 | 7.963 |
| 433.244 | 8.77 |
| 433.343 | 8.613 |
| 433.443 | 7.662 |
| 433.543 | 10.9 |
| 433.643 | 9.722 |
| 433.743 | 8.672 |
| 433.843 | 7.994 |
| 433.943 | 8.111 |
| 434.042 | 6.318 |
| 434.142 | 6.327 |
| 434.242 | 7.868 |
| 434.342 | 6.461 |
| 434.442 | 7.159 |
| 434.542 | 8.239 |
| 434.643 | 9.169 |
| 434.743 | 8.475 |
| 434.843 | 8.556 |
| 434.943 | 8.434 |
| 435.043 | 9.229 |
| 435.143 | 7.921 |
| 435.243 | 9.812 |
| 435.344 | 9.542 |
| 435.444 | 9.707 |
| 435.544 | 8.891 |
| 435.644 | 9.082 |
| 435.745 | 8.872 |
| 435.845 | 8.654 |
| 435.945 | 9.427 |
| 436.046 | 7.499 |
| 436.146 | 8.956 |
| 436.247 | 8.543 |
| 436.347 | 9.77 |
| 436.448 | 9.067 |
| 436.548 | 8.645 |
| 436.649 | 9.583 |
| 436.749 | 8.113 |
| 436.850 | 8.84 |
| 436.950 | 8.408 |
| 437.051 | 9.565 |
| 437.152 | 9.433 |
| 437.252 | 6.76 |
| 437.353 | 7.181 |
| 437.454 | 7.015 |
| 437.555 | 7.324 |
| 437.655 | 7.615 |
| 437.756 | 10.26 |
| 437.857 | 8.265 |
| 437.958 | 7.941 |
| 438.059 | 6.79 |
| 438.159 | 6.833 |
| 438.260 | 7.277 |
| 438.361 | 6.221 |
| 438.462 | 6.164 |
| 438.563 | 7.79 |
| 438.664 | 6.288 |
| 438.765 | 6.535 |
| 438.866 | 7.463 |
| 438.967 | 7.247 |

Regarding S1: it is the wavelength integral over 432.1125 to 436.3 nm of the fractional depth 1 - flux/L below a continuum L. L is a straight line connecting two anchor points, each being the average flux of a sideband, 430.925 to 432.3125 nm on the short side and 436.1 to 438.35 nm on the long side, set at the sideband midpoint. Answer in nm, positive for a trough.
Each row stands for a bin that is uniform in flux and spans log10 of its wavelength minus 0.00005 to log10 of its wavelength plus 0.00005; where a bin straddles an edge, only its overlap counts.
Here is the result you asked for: -0.23 nm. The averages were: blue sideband 7.47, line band 8.27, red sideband 8.24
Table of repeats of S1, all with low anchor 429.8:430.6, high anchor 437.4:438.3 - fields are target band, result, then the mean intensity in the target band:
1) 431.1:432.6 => -0.46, 7.45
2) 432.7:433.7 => -0.40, 8.61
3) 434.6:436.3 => -0.48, 8.87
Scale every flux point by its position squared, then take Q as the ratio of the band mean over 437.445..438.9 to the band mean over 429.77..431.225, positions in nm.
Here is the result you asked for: 1.43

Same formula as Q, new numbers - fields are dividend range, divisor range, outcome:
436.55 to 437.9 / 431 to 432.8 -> 1.15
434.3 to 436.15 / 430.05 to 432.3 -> 1.35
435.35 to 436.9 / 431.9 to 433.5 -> 1.14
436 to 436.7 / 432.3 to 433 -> 1.22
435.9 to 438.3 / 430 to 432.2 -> 1.32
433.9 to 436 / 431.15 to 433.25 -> 1.10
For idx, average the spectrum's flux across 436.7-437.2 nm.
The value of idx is 8.86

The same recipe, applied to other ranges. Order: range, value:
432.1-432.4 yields 7.62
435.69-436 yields 8.95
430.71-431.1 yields 5.48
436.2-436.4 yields 9.16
